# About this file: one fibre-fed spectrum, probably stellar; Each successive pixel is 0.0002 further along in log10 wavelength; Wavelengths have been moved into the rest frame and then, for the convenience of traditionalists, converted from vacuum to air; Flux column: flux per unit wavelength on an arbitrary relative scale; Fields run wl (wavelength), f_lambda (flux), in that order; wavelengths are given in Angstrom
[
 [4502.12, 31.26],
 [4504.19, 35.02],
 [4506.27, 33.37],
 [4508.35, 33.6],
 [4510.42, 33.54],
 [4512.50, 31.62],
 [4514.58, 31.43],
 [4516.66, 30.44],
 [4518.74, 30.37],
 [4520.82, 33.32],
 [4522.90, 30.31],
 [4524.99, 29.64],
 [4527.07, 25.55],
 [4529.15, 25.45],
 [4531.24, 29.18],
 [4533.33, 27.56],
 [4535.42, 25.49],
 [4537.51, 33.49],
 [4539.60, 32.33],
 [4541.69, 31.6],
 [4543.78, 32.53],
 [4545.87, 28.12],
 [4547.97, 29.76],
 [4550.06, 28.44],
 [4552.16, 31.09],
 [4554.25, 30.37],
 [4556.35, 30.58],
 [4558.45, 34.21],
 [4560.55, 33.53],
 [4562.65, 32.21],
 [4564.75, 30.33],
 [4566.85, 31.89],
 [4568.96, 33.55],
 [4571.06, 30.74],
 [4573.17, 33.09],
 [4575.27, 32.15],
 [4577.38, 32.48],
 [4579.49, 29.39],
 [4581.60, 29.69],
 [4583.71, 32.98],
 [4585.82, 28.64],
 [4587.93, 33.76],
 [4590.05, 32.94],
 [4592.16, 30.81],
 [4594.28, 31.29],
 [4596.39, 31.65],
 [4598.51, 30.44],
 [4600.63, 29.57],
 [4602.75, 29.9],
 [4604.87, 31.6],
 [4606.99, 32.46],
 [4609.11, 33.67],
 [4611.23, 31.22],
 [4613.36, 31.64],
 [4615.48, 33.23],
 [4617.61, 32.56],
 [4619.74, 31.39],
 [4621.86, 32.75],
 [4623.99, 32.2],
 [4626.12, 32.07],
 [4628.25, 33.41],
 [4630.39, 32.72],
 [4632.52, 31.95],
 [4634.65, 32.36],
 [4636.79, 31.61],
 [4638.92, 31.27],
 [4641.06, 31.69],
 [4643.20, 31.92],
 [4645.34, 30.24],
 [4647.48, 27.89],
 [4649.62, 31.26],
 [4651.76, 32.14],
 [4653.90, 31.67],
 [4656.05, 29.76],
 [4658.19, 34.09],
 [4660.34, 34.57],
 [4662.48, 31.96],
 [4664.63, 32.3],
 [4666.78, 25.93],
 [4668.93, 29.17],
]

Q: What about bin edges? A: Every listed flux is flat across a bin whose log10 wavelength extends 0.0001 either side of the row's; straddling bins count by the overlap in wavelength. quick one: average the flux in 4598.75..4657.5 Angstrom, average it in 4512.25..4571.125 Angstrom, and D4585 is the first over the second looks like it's 1.0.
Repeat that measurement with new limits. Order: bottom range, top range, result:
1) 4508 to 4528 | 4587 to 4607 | 1.01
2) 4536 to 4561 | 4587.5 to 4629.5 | 1.02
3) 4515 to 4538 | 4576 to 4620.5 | 1.08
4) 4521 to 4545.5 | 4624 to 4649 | 1.07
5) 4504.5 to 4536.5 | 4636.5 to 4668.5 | 1.03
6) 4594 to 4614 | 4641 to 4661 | 1.00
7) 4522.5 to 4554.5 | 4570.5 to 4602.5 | 1.06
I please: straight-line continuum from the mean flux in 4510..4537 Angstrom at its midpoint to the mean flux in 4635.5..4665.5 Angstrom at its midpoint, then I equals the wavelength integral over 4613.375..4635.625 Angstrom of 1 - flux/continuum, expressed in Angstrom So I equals -0.9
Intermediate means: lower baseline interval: 29.5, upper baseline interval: 31.6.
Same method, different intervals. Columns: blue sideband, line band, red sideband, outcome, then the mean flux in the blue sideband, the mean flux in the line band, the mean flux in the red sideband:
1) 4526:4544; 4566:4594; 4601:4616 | -0.85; 29.1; 31.7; 31.8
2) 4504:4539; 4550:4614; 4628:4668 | -1.25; 30.5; 31.5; 31.5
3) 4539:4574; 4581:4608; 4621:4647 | 0.36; 31.4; 31.2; 31.9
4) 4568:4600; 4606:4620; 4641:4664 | -0.36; 31.5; 32.4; 31.6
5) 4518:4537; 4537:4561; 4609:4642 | -1.48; 28.6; 31.2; 32.2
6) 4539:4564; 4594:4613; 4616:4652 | 0.13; 31.2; 31.3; 31.7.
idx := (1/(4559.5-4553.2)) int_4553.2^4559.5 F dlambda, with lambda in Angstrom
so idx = 31.7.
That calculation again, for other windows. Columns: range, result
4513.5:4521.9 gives 31.4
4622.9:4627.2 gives 32.1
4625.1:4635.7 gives 32.5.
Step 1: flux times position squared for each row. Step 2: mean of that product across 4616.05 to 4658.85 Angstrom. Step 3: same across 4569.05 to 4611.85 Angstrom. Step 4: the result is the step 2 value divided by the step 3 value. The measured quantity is 1.0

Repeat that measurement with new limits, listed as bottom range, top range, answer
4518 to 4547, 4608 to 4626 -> 1.13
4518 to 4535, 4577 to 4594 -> 1.12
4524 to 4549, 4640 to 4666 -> 1.14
